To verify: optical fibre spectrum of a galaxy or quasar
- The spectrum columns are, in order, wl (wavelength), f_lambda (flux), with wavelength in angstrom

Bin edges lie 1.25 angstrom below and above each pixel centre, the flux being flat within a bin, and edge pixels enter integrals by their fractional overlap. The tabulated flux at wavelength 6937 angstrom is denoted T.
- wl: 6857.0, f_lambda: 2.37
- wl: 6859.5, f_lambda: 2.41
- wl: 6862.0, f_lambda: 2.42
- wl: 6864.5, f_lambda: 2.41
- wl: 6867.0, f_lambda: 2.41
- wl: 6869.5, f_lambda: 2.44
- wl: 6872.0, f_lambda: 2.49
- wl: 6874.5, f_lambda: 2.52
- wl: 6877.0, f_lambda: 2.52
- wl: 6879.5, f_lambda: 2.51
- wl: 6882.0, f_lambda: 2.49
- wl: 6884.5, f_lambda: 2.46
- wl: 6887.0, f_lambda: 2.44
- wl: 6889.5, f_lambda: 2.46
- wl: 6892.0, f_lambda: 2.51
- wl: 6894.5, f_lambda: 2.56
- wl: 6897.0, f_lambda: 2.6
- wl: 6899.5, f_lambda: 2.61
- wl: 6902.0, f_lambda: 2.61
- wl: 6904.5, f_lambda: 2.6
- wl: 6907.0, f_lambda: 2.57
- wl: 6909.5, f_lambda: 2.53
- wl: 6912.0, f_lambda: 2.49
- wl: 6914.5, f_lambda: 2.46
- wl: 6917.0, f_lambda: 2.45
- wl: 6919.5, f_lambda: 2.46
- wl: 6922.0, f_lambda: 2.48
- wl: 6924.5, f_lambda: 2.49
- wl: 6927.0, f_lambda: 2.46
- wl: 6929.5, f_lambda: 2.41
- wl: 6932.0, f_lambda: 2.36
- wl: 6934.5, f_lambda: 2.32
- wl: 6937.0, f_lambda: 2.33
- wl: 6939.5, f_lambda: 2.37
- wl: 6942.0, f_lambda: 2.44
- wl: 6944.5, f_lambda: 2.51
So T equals 2.33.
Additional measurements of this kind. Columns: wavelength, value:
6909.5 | 2.53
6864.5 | 2.41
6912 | 2.49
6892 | 2.51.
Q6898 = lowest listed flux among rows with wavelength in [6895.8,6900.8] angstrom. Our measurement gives 2.6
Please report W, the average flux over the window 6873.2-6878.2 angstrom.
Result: 2.52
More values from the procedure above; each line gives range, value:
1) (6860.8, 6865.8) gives 2.41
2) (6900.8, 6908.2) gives 2.59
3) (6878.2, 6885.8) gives 2.49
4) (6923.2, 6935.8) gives 2.41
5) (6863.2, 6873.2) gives 2.44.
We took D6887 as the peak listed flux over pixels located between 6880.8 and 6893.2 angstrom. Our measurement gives 2.51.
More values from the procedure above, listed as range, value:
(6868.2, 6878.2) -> 2.52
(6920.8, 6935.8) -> 2.49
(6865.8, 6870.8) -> 2.44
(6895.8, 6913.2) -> 2.61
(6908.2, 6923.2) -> 2.53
